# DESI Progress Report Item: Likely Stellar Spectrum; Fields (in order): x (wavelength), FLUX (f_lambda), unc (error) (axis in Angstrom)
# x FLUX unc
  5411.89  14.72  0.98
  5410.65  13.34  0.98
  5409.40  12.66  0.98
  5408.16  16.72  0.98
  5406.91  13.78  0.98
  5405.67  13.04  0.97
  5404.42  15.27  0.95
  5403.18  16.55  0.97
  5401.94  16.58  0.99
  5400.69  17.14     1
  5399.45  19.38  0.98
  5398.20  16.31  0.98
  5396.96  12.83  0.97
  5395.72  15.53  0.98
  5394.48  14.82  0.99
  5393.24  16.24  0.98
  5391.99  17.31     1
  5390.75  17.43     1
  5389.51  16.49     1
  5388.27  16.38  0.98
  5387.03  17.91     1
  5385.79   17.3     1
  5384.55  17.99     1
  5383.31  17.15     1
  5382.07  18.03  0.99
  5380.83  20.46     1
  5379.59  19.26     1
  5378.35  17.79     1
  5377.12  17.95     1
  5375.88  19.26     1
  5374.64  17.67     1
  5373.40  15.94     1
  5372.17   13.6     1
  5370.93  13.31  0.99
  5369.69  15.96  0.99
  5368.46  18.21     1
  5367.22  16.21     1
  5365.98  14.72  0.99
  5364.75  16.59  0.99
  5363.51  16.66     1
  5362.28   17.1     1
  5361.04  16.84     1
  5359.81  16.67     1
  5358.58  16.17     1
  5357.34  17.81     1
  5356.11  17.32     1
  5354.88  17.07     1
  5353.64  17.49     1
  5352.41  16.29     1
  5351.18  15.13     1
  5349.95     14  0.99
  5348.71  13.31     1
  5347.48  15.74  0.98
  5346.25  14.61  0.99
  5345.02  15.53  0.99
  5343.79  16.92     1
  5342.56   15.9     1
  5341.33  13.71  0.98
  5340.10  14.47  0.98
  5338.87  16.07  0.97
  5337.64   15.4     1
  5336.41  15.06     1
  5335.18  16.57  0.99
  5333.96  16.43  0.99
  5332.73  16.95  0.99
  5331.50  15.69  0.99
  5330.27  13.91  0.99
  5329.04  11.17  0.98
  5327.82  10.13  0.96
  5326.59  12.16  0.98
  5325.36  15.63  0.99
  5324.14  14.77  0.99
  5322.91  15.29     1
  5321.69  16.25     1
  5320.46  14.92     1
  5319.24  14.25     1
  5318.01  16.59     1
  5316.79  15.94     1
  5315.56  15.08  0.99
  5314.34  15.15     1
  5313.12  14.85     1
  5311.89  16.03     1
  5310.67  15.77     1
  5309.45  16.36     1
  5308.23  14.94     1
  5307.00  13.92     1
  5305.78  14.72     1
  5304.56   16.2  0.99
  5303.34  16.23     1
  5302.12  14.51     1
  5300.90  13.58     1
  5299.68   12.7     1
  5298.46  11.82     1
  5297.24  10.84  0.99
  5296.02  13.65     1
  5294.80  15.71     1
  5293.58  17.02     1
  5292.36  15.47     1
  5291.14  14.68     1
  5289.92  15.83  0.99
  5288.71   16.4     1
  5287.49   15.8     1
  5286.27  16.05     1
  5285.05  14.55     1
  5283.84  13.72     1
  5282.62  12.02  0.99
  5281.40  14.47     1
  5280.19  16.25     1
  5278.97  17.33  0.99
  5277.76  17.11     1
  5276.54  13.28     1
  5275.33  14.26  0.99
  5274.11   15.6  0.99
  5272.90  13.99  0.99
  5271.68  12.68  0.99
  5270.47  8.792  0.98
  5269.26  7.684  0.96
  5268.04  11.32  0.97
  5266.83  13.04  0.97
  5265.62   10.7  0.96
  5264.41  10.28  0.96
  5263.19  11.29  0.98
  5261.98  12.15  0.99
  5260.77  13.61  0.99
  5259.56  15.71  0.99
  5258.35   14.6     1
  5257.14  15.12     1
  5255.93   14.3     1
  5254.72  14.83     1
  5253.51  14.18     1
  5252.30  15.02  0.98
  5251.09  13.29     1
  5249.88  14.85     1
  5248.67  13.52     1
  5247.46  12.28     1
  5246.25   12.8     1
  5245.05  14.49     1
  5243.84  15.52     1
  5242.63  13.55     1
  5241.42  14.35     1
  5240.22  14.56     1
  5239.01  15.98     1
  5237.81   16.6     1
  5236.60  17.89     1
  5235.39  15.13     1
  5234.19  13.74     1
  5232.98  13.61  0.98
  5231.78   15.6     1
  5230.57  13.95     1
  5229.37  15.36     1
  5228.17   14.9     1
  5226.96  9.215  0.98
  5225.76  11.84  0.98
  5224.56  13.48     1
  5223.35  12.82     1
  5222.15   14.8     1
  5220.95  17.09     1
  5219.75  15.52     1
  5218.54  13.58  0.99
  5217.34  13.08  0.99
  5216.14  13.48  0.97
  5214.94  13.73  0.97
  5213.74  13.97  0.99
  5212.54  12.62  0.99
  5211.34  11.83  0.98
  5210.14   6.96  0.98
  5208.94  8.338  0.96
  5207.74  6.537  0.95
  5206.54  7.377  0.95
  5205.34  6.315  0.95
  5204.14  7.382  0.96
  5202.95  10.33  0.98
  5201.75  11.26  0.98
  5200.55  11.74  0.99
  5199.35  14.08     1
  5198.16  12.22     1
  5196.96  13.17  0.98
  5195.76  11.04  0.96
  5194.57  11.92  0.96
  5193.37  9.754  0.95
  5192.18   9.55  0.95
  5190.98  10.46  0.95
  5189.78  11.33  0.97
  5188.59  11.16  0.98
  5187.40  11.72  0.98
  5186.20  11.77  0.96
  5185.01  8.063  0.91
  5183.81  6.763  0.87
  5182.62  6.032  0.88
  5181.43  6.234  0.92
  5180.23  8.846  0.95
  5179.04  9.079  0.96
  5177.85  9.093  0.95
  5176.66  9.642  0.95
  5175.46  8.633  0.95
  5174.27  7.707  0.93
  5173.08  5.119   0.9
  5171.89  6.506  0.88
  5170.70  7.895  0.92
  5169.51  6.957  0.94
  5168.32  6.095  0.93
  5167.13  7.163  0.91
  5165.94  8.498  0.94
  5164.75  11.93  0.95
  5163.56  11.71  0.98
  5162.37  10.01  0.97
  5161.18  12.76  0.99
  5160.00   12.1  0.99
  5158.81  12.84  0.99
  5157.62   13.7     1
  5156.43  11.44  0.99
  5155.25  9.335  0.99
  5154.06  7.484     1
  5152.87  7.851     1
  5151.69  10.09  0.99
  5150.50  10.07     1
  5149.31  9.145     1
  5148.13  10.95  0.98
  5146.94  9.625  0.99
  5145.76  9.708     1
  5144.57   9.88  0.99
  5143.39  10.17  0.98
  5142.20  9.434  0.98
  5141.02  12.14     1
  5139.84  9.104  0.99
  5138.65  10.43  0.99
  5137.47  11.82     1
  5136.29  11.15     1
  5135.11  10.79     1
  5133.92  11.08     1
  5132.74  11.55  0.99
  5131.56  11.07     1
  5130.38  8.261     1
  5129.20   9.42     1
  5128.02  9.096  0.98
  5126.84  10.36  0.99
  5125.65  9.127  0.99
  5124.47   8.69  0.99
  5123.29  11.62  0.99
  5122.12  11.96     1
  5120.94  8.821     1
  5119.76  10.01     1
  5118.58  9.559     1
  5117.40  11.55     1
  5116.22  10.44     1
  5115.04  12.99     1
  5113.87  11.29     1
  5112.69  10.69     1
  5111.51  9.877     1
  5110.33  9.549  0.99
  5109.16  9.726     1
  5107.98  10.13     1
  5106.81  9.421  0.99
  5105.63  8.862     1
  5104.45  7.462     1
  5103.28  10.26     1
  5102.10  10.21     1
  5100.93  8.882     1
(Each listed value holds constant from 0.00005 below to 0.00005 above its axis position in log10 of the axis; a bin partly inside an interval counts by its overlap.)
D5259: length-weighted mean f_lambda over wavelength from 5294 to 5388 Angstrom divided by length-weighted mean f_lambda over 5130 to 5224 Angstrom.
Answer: 1.5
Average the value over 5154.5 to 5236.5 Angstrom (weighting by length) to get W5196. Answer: 10.9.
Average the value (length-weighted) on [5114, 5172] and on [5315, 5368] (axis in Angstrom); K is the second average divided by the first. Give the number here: 1.53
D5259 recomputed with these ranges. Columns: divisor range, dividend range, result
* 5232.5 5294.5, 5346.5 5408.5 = 1.16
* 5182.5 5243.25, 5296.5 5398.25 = 1.29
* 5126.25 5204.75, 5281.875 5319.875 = 1.50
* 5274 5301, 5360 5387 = 1.16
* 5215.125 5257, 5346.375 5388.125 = 1.17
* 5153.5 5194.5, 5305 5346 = 1.61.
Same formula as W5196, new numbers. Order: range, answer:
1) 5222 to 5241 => 14.3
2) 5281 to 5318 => 14.8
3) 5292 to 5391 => 15.7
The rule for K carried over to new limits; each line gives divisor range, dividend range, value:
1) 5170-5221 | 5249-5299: 1.37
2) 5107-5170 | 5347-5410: 1.61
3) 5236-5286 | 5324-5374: 1.12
